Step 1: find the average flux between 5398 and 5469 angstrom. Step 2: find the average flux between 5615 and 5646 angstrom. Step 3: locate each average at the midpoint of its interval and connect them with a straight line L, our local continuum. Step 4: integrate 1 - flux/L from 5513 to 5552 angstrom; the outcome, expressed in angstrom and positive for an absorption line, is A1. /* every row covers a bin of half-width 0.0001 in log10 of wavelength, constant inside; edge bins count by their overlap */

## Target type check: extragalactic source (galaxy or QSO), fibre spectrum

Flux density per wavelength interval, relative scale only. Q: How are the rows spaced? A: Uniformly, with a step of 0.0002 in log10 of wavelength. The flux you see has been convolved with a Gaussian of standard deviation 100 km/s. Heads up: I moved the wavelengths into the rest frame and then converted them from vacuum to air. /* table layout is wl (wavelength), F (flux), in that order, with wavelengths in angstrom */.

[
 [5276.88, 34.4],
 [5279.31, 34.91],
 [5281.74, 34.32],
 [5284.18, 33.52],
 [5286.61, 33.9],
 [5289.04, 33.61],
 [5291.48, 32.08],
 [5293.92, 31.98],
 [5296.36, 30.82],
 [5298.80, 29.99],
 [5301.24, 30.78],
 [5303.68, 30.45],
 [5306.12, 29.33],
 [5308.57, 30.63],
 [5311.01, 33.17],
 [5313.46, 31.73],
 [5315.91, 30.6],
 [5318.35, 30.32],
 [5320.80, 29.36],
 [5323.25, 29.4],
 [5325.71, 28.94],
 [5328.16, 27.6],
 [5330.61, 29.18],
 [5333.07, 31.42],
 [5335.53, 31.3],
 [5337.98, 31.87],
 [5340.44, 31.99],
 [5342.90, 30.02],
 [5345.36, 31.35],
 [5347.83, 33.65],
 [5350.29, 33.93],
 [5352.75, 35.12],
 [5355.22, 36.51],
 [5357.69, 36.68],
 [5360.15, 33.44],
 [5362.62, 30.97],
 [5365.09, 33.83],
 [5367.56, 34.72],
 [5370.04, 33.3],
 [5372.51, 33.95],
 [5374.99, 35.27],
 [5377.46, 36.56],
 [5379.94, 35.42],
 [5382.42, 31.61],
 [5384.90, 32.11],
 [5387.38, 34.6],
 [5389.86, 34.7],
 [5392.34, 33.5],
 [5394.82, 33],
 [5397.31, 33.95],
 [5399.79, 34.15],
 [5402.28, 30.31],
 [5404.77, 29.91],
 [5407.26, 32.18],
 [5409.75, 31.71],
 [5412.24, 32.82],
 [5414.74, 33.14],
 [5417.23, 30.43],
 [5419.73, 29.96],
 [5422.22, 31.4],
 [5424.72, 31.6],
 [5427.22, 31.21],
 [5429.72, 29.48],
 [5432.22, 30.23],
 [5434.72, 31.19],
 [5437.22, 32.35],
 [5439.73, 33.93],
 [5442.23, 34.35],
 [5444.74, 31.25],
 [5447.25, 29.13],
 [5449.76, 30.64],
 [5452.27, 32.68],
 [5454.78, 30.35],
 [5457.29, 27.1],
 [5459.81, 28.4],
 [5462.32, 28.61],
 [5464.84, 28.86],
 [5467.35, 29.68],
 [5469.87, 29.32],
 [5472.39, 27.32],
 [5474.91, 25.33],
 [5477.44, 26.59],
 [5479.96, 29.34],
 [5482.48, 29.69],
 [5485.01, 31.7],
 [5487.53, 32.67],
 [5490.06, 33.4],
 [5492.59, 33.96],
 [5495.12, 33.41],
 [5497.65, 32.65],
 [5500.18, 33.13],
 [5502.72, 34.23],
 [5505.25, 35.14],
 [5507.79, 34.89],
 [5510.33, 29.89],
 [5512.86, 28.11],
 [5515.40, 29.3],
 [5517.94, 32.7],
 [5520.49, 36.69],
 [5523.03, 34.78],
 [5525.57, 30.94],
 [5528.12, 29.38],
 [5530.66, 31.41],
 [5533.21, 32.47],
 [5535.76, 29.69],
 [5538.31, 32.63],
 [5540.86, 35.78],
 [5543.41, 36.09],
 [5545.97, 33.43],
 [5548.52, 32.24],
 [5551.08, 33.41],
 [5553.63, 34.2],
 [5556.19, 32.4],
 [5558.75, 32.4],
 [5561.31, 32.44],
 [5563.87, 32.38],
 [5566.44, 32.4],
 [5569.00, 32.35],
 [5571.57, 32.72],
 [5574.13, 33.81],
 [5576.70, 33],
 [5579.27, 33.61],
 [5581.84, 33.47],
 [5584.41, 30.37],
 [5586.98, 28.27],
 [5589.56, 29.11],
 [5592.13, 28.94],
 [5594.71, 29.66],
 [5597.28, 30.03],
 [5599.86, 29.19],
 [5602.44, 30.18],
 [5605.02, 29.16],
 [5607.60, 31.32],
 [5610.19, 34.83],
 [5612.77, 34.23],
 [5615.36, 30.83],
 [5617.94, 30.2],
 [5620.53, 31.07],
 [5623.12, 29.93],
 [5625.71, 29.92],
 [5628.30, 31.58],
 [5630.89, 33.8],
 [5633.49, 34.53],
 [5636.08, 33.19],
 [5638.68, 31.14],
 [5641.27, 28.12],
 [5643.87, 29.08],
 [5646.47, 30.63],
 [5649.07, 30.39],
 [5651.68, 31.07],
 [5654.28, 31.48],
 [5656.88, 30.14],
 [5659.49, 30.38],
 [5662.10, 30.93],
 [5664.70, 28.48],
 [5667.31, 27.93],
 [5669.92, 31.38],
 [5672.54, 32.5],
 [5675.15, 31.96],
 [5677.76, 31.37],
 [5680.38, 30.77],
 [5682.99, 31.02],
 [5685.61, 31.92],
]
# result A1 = -1.9 angstrom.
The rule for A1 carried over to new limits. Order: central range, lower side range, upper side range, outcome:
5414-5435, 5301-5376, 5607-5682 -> 0.6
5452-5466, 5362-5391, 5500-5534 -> 1.7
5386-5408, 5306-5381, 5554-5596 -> -0.5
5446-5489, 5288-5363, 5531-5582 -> 4.2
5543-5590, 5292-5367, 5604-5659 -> -1.8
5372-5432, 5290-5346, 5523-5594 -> -2.7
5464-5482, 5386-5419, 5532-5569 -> 2.6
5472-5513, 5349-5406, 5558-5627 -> 1.3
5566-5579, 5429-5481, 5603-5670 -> -1.0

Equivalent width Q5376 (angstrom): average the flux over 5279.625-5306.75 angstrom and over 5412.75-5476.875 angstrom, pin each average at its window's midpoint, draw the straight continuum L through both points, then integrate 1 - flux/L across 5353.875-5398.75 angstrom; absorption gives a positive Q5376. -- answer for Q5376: -4.4 angstrom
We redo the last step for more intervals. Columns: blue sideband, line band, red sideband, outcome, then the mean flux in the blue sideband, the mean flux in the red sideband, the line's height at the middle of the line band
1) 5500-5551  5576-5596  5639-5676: 0.5 angstrom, 32.6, 30.3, 31.6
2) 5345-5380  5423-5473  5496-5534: 4.2 angstrom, 34.3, 32.4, 33.2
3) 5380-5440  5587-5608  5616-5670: 1.0 angstrom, 32.1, 30.7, 31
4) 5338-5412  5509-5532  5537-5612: 0.7 angstrom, 33.4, 32.1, 32.4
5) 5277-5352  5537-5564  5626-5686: -2.0 angstrom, 31.5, 31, 31.1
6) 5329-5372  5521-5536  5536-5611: 0.2 angstrom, 32.9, 32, 32.2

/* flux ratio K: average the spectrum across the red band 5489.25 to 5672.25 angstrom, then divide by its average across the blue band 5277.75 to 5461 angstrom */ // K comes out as 0.99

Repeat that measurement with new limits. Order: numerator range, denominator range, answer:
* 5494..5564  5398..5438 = 1.04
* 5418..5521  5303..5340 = 1.02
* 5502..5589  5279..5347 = 1.04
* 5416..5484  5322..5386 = 0.92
